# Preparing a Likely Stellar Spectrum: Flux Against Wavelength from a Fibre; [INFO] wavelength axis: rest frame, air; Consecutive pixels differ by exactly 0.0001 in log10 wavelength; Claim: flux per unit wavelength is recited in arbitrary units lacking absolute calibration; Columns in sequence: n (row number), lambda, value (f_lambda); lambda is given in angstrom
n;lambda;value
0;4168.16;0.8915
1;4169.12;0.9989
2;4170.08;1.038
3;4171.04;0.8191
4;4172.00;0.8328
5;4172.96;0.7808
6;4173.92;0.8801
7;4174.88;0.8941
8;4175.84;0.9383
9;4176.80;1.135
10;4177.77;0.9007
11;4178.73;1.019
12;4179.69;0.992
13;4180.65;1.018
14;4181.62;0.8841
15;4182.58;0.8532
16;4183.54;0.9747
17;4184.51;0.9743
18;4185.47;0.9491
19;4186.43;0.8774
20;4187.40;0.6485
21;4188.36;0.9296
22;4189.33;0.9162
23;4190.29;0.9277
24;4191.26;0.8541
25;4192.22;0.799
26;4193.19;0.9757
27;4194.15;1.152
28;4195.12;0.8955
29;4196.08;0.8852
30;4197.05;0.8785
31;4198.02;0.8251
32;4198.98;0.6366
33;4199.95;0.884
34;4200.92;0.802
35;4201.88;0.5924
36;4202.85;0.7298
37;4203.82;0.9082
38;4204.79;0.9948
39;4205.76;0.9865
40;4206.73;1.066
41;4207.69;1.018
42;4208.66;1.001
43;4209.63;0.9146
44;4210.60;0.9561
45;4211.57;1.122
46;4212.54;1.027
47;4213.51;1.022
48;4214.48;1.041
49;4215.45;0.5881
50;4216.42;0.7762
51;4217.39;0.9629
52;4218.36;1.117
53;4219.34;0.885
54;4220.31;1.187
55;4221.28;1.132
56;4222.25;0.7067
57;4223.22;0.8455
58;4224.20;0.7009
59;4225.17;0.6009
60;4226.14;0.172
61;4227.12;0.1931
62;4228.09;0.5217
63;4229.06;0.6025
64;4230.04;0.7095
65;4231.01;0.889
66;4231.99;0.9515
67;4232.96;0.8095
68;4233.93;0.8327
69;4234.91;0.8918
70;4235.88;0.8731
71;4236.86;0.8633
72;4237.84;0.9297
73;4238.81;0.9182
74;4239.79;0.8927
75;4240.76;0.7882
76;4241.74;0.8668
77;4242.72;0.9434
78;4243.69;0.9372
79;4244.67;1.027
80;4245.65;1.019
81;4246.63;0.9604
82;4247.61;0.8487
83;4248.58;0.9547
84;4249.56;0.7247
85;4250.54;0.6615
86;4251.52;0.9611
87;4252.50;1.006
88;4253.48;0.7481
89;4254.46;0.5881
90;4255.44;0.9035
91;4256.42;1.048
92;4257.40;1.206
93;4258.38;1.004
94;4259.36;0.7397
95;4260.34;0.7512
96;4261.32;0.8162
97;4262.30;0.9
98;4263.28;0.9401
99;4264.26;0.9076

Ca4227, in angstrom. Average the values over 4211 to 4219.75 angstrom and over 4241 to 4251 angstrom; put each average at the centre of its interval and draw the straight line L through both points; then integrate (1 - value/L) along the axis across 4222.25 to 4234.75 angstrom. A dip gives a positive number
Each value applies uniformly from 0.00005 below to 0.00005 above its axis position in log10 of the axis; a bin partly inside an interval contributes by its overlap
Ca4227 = 3.55 angstrom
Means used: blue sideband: 0.949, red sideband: 0.892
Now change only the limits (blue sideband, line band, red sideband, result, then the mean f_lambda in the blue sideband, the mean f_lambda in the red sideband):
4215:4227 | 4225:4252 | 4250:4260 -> 1.3 angstrom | 0.788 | 0.884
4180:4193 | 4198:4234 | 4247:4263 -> 2.0 angstrom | 0.896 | 0.868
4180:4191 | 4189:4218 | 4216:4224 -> 0.6 angstrom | 0.905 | 0.943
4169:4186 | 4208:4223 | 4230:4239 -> -1.1 angstrom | 0.937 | 0.873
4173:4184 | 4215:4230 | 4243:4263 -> 3.0 angstrom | 0.947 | 0.892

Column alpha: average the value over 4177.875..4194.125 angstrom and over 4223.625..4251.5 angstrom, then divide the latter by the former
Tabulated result 0.86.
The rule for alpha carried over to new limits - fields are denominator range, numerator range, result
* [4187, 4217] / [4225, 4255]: 0.89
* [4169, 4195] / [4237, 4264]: 0.97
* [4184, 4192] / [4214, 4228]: 0.87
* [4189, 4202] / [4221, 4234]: 0.78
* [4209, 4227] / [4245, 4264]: 1.03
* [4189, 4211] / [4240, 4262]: 0.99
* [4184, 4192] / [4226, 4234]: 0.73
